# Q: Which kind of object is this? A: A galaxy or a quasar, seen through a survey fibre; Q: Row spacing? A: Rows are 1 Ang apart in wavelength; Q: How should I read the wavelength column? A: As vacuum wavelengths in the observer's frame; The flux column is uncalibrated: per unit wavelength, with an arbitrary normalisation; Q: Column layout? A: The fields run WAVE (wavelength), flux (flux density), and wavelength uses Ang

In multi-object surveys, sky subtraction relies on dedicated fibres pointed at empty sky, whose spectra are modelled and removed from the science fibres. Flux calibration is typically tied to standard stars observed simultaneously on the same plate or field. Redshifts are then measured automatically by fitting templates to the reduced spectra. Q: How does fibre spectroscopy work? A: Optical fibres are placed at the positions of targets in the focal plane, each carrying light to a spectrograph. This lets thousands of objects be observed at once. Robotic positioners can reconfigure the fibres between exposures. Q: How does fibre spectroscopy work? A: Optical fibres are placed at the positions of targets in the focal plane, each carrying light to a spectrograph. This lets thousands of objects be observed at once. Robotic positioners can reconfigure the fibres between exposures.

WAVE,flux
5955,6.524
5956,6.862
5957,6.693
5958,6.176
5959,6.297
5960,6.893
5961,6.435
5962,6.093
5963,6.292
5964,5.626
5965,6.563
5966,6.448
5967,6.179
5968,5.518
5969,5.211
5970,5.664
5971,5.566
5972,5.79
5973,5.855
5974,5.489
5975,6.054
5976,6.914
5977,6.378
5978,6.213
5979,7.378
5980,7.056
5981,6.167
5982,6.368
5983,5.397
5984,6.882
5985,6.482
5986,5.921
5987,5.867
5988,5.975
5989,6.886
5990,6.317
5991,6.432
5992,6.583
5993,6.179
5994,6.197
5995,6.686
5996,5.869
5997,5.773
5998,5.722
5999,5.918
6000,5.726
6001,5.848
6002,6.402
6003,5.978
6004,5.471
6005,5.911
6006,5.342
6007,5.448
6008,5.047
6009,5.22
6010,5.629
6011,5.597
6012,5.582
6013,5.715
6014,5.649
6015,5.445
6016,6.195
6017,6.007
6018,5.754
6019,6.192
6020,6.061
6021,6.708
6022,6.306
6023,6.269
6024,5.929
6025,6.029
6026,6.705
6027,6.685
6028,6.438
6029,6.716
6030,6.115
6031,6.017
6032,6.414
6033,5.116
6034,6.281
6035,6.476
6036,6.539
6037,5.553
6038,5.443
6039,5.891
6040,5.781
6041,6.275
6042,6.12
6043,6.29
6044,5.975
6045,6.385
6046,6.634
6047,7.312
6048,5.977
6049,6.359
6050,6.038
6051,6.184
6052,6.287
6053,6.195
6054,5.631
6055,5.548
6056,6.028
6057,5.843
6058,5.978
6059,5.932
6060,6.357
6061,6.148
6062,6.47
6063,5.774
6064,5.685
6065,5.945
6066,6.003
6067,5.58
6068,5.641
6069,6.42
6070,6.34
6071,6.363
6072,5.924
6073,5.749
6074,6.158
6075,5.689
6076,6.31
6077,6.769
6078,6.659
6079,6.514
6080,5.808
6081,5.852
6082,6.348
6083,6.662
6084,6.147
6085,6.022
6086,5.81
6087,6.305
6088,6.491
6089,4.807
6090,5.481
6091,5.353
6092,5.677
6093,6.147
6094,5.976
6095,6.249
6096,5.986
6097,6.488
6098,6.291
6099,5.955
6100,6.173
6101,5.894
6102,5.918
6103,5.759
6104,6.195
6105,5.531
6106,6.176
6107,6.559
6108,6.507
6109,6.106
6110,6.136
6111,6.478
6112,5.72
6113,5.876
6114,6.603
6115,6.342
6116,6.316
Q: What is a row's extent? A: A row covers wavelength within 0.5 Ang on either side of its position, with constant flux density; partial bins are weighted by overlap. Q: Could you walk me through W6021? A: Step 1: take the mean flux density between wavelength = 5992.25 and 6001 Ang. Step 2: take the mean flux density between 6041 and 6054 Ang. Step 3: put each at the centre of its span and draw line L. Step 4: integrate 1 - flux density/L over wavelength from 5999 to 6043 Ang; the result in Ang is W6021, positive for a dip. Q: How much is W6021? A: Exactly 1.35 Ang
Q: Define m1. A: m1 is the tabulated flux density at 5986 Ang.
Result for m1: 5.921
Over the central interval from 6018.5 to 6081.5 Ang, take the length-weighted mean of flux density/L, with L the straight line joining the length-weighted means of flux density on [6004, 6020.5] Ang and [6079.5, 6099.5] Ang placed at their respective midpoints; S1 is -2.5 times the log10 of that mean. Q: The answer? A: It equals -0.06 mag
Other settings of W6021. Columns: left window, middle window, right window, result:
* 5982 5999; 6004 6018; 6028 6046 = 1.3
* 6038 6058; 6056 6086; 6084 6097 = -0.5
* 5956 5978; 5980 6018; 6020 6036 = 1.5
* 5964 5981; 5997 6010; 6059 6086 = 1.0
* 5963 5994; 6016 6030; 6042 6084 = -0.3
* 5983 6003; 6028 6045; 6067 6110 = 0.1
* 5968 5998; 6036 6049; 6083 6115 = -0.1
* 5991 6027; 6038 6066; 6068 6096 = -0.4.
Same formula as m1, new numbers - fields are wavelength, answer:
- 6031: 6.017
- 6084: 6.147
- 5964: 5.626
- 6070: 6.34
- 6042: 6.12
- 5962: 6.093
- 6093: 6.147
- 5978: 6.213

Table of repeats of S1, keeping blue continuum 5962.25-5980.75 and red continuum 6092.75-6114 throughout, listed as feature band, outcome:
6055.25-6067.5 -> 0.026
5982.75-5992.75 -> -0.030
